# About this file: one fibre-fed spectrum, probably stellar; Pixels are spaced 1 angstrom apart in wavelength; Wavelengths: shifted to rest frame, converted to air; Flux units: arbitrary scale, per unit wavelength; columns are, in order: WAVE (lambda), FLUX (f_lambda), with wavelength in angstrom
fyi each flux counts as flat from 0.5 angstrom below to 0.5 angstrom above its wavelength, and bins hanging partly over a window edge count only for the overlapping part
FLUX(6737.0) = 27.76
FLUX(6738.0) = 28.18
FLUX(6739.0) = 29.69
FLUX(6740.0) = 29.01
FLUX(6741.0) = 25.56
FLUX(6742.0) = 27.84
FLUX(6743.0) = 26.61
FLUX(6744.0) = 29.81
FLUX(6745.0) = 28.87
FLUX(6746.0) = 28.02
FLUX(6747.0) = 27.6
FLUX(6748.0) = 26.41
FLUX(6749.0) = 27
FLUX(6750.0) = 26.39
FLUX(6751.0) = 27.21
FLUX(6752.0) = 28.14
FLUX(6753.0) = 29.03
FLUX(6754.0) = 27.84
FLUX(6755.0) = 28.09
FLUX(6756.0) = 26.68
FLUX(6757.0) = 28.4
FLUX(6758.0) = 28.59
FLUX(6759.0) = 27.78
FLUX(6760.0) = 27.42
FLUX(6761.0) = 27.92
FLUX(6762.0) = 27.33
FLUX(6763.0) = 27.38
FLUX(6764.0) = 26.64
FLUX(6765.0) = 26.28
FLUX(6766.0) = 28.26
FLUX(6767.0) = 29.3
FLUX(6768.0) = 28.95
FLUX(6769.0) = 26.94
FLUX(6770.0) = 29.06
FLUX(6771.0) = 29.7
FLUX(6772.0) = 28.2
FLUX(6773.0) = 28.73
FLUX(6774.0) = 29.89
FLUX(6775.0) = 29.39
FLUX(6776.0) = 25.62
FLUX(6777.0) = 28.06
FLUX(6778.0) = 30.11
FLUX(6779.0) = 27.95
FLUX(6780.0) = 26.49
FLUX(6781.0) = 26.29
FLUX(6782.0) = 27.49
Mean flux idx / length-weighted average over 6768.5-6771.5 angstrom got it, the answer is 28.6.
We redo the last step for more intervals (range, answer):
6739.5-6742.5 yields 27.5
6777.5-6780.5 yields 28.2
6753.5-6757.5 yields 27.8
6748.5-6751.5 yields 26.9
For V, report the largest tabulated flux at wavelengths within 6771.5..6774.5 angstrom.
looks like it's 29.89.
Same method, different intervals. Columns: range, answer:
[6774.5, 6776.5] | 29.39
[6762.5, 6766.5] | 28.26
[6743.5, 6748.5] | 29.81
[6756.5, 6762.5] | 28.59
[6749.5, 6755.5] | 29.03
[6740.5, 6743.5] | 27.84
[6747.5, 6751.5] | 27.21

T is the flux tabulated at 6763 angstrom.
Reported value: 27.38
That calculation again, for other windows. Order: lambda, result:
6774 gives 29.89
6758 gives 28.59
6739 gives 29.69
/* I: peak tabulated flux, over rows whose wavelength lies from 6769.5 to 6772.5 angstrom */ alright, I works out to 29.7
